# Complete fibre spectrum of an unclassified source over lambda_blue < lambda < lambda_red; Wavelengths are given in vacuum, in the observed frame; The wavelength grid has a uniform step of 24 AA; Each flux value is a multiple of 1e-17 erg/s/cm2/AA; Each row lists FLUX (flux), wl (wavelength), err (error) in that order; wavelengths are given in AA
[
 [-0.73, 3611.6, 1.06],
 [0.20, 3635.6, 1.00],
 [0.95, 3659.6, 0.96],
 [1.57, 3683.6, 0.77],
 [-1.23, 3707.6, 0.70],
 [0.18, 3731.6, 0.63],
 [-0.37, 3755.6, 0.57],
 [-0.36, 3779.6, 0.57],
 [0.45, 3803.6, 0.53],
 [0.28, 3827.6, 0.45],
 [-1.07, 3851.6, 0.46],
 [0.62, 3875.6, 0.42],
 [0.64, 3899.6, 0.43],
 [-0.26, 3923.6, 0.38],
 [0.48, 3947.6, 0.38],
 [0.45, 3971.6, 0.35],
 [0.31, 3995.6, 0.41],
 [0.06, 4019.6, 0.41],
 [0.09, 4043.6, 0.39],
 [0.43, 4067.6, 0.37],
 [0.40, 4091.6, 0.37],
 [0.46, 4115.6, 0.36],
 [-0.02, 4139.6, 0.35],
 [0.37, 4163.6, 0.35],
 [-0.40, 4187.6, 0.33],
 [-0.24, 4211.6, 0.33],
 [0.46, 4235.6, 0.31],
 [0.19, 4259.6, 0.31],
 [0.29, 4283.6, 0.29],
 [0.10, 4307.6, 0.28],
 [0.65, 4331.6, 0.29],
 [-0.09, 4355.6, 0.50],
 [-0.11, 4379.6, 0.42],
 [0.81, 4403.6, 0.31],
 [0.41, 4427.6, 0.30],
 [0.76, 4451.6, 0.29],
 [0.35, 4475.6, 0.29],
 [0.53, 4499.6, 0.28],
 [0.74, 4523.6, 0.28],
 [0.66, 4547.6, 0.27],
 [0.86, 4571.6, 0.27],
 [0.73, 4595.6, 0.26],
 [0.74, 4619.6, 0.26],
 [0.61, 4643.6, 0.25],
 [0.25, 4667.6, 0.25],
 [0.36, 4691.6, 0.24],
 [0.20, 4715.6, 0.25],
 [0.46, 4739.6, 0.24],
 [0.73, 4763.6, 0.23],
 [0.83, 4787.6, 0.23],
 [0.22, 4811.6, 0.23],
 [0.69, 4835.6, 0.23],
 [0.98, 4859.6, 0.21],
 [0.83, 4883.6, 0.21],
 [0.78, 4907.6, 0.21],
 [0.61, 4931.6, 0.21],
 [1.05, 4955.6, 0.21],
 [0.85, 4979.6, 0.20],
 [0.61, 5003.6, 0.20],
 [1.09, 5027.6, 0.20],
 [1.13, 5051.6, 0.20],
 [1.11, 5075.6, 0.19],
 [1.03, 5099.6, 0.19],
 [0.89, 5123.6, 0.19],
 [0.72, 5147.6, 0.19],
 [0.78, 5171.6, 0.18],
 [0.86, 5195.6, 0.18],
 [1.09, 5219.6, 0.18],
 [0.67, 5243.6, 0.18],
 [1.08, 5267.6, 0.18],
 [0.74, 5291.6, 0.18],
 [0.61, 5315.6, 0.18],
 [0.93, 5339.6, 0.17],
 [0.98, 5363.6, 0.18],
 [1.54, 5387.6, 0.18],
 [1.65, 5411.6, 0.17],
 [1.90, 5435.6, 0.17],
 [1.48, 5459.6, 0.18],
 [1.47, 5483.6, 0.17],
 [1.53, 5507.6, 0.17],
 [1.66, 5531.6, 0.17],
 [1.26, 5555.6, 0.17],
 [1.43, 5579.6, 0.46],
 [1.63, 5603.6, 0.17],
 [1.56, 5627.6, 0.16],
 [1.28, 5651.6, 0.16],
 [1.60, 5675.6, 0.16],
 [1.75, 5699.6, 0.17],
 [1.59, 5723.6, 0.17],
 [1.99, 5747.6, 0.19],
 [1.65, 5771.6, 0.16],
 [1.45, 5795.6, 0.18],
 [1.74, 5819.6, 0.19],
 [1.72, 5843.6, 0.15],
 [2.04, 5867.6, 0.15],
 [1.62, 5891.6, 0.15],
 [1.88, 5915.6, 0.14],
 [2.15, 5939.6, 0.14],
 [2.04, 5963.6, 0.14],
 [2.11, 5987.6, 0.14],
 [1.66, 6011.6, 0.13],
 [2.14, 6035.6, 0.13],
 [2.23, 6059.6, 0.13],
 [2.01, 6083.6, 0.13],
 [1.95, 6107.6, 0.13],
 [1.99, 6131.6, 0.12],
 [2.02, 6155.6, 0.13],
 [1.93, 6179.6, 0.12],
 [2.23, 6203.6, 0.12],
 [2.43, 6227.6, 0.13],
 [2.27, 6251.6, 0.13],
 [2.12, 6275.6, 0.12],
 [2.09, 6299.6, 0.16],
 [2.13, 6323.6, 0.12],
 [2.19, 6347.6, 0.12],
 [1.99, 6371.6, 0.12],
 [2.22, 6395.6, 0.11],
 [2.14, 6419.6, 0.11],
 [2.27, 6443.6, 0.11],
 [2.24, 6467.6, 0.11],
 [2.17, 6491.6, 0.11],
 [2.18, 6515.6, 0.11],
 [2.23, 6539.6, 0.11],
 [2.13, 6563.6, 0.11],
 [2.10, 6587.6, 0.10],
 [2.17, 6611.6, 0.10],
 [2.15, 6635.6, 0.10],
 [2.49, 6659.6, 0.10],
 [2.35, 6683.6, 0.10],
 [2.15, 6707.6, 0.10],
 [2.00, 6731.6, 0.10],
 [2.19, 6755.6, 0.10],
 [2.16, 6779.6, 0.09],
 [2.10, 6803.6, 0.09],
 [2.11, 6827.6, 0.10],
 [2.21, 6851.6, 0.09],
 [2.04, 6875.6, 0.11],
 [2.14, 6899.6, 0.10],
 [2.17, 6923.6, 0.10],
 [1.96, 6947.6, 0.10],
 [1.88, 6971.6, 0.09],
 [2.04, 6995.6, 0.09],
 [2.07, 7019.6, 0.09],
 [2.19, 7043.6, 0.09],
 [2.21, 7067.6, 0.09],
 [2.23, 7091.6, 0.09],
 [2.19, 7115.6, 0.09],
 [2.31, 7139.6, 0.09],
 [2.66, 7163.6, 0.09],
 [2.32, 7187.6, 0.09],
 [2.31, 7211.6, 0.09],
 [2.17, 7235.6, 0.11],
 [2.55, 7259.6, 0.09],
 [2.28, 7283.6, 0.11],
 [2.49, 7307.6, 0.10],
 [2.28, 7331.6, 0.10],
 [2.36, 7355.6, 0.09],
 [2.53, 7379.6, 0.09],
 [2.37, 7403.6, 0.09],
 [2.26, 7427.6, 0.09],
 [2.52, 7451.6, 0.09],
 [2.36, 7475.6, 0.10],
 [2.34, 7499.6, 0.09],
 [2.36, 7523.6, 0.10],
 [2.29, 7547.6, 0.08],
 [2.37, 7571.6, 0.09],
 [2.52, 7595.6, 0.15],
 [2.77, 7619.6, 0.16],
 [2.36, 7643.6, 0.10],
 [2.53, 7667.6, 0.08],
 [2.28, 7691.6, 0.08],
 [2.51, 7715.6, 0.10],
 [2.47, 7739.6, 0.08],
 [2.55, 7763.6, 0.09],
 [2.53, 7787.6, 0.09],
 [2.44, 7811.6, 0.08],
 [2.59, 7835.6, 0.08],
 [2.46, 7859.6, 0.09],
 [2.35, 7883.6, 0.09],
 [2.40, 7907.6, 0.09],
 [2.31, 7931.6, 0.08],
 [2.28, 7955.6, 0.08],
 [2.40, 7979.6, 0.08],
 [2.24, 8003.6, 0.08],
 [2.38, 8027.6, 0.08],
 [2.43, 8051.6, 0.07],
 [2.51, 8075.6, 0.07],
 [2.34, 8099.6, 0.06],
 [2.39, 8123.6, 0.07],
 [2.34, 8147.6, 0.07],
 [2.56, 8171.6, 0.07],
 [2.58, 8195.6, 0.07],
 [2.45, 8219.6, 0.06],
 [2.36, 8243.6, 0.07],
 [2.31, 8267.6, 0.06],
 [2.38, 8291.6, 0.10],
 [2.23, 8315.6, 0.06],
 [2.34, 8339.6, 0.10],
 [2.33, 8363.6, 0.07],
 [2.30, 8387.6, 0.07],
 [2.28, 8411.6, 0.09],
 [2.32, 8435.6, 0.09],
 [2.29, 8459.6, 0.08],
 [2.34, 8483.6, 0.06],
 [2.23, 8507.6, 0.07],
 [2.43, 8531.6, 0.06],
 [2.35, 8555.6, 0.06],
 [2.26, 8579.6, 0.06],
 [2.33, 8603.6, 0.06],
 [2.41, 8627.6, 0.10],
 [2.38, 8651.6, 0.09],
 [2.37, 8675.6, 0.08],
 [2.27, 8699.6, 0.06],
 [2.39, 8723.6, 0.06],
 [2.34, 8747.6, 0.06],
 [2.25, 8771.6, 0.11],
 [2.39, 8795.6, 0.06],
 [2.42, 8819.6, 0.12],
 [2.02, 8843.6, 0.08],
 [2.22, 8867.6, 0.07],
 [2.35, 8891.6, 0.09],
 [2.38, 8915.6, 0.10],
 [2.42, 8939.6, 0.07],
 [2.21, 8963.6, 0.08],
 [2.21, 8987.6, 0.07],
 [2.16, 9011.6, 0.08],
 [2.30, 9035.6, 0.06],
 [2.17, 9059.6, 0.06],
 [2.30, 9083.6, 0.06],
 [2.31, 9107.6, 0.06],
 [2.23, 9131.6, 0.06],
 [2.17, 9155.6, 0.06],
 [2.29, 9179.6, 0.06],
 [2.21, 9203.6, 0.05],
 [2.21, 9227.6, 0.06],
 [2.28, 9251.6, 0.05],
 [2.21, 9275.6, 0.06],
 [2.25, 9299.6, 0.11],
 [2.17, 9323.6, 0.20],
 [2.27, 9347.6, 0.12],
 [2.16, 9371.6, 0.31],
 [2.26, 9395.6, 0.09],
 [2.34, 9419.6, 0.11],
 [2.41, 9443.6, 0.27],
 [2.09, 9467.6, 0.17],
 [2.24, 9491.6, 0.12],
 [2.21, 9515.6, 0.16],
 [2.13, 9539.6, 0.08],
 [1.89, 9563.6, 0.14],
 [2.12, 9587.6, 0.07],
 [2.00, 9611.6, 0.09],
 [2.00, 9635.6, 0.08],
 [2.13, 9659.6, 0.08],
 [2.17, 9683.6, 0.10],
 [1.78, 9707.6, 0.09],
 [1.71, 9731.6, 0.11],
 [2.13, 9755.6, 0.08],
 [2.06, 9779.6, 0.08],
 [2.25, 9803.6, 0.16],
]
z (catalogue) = 0.348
